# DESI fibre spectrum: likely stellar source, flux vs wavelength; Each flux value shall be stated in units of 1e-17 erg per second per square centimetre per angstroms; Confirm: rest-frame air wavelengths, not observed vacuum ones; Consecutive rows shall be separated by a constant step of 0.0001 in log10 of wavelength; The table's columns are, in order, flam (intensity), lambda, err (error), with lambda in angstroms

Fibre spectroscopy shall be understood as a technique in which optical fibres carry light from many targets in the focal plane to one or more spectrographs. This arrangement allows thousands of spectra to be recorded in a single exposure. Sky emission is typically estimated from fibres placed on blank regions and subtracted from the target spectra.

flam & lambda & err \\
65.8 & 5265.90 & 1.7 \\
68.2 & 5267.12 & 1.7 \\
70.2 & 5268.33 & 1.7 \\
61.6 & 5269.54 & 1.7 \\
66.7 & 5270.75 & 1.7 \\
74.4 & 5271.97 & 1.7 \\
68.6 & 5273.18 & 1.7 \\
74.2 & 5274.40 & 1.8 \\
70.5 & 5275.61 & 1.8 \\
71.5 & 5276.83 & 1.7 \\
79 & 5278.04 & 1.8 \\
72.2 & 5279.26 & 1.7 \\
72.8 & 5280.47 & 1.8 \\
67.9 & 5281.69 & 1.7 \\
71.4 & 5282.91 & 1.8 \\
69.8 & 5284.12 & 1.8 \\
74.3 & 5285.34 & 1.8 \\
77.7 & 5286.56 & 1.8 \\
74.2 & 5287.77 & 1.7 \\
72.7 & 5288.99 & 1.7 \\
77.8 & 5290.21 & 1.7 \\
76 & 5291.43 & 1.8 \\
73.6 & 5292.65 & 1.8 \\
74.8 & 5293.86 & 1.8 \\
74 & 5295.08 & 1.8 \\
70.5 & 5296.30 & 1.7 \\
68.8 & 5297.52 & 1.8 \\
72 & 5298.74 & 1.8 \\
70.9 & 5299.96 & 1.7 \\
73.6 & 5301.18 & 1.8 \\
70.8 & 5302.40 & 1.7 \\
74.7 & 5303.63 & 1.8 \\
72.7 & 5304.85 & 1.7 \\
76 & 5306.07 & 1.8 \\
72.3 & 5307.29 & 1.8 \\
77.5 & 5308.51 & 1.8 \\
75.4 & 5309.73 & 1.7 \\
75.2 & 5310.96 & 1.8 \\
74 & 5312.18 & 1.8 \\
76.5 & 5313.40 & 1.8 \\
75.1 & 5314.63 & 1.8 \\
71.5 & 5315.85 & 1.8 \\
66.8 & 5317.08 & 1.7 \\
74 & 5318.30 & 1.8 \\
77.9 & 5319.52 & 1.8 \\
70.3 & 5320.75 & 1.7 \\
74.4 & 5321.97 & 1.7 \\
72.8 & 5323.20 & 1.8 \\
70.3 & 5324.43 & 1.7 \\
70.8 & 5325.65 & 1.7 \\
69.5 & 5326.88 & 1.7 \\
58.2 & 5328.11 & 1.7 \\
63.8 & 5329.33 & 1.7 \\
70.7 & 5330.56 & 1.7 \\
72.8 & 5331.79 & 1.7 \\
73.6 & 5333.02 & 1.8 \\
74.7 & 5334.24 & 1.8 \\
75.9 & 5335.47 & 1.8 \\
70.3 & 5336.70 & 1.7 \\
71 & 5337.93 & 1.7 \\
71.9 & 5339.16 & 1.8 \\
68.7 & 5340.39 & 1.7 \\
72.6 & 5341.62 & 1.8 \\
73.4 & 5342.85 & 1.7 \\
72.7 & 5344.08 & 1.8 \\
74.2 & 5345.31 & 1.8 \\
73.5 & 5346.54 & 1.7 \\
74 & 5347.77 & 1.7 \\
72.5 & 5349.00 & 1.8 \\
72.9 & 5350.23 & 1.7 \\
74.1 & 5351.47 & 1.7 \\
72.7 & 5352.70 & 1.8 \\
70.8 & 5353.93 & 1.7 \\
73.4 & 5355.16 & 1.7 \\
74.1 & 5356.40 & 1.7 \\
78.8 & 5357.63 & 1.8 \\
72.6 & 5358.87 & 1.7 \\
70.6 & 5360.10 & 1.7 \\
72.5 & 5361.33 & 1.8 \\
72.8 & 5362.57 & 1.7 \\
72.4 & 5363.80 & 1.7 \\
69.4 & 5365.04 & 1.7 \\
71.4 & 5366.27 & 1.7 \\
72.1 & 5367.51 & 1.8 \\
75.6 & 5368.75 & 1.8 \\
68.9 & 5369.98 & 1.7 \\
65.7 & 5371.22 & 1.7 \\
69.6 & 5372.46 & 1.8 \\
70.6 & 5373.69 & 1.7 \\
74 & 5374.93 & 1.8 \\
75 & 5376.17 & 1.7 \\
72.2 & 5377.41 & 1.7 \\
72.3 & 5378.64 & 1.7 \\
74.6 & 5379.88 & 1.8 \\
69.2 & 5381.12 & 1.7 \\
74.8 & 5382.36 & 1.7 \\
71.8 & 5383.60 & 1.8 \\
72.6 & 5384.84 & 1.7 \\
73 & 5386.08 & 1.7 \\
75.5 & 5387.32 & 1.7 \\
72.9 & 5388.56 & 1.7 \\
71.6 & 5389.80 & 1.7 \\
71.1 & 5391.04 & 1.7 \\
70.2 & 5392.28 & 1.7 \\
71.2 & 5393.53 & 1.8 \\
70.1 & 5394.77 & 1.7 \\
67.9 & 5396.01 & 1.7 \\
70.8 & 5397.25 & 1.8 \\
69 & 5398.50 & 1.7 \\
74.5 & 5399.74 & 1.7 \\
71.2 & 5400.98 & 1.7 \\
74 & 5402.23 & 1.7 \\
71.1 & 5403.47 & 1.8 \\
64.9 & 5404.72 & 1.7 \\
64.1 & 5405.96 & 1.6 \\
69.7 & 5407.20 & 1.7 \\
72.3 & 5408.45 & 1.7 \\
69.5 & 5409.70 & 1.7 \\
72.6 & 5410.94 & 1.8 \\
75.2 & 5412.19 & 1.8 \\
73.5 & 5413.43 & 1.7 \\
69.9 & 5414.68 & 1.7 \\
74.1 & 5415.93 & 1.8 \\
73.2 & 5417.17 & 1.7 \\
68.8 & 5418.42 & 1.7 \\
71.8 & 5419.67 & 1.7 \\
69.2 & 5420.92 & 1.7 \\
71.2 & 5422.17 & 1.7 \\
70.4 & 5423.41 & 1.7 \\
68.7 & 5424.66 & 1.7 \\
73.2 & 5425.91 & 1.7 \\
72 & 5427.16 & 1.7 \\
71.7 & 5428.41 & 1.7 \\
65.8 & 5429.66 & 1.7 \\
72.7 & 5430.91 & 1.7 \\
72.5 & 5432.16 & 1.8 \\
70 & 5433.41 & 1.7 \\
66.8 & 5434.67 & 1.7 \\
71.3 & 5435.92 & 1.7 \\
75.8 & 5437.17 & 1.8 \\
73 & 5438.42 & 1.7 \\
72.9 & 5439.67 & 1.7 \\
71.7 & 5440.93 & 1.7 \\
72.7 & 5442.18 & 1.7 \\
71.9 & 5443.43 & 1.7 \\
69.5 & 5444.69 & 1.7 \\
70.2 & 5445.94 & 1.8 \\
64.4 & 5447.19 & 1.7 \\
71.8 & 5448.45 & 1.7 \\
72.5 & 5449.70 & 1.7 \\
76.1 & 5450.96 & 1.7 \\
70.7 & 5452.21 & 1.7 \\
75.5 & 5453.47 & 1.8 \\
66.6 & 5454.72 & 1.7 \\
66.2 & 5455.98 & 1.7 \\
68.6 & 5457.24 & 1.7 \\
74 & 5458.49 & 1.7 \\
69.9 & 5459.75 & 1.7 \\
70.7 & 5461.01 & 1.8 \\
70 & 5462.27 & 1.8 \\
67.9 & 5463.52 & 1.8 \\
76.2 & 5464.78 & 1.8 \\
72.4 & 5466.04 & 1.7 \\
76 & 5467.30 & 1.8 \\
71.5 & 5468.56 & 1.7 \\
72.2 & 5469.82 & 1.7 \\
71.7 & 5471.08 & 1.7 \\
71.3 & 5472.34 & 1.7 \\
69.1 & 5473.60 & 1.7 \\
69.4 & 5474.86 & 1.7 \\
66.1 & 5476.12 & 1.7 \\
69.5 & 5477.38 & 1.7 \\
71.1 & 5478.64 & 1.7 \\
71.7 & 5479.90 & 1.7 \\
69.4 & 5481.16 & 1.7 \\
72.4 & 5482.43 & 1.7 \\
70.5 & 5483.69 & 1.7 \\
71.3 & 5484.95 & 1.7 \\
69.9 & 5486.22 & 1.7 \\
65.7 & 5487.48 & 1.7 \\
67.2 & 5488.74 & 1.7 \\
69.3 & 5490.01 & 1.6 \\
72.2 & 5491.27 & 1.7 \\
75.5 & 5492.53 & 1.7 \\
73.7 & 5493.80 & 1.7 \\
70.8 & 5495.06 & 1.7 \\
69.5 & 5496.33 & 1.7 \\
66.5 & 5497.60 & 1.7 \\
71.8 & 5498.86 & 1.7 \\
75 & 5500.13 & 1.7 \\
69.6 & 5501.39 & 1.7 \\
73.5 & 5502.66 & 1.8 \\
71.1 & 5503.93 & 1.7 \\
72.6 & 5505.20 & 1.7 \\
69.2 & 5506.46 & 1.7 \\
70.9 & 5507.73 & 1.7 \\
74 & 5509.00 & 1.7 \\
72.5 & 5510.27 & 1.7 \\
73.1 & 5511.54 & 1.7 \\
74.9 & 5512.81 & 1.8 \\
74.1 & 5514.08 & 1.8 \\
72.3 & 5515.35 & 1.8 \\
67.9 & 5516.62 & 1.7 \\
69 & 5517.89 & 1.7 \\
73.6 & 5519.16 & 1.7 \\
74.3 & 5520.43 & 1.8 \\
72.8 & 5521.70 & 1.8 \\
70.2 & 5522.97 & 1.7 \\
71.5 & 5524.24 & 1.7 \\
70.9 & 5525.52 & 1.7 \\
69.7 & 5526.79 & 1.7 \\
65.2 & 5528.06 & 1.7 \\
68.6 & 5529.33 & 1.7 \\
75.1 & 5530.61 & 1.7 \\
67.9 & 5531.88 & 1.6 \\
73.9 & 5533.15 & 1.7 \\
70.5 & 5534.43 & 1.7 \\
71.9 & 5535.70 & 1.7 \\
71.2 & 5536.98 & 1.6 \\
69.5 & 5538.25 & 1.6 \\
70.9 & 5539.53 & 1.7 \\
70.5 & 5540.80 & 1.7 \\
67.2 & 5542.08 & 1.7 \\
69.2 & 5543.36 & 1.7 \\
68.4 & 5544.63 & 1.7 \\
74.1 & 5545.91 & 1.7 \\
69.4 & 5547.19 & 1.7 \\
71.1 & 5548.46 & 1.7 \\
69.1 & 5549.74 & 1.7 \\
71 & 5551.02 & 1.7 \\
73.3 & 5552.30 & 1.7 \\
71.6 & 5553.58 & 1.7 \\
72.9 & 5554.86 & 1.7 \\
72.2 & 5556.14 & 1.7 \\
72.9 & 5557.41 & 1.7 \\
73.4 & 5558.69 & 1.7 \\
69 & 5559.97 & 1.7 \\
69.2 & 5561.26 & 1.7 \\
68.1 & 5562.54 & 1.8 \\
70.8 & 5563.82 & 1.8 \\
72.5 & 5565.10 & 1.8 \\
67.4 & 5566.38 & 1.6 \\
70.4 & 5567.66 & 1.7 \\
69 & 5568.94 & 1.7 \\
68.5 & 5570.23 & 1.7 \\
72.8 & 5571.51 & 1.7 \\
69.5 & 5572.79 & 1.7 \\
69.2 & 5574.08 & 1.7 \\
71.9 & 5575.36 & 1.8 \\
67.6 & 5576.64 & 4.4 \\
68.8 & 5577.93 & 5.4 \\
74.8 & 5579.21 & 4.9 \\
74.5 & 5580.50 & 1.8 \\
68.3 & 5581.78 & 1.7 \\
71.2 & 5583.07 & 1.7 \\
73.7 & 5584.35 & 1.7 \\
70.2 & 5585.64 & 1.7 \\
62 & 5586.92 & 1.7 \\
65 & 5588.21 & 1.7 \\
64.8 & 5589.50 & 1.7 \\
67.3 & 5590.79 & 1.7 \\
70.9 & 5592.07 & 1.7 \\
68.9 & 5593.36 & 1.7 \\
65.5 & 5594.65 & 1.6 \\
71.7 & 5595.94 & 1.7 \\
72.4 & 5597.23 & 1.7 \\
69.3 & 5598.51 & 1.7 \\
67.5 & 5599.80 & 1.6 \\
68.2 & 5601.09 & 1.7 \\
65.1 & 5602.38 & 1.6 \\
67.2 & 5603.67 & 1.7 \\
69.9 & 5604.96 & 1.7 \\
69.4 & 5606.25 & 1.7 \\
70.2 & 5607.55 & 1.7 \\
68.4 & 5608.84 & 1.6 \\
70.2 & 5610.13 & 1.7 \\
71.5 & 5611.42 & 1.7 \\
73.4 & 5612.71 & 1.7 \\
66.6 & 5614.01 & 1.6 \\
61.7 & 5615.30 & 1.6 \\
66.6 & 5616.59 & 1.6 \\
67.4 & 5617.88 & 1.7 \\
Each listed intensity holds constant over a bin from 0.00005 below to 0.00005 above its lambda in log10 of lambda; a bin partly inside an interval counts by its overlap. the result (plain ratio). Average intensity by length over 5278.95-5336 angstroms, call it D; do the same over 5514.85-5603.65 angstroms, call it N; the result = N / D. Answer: 0.97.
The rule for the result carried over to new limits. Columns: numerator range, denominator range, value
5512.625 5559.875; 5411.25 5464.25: 1.00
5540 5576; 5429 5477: 0.99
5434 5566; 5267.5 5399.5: 0.98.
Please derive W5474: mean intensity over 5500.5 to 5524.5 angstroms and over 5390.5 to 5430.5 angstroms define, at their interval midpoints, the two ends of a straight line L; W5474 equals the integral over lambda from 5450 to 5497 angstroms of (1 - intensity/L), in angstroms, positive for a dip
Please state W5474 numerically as 0.4 angstroms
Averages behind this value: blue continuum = 70.7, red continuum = 72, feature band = 70.9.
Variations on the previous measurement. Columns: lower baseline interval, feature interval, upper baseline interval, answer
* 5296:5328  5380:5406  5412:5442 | 0.2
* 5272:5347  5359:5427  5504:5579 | 0.5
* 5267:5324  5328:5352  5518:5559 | 0.2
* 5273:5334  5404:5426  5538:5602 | 0.3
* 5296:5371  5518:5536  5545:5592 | -0.1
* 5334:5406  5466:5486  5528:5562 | 0.1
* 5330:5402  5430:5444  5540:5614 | -0.1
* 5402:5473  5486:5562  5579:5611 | -1.2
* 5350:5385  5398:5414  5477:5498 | 0.2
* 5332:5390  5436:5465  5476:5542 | 0.2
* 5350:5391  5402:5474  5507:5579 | 0.7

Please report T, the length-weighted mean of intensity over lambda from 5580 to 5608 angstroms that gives 68.7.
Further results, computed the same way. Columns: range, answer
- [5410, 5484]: 71.1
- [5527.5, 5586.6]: 70.6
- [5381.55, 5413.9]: 71.3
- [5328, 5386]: 72.1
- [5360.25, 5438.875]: 71.3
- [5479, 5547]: 71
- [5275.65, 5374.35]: 72.5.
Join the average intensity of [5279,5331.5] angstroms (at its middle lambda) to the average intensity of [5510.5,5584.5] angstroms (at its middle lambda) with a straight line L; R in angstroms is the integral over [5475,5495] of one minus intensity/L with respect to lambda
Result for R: 0.27 angstroms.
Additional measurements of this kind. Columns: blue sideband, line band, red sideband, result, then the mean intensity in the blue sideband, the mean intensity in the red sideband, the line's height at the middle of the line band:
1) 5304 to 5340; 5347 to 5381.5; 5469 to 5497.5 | -0.3 angstroms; 72.3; 70.4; 71.8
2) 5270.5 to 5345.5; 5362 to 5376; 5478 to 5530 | 0.2 angstroms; 72.5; 71.1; 72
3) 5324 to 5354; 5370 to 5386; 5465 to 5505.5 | -0.1 angstroms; 71.5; 71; 71.3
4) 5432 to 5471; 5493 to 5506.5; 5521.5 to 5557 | -0.1 angstroms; 71.3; 70.7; 71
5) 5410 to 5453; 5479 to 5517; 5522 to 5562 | -0.2 angstroms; 71.4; 70.7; 71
